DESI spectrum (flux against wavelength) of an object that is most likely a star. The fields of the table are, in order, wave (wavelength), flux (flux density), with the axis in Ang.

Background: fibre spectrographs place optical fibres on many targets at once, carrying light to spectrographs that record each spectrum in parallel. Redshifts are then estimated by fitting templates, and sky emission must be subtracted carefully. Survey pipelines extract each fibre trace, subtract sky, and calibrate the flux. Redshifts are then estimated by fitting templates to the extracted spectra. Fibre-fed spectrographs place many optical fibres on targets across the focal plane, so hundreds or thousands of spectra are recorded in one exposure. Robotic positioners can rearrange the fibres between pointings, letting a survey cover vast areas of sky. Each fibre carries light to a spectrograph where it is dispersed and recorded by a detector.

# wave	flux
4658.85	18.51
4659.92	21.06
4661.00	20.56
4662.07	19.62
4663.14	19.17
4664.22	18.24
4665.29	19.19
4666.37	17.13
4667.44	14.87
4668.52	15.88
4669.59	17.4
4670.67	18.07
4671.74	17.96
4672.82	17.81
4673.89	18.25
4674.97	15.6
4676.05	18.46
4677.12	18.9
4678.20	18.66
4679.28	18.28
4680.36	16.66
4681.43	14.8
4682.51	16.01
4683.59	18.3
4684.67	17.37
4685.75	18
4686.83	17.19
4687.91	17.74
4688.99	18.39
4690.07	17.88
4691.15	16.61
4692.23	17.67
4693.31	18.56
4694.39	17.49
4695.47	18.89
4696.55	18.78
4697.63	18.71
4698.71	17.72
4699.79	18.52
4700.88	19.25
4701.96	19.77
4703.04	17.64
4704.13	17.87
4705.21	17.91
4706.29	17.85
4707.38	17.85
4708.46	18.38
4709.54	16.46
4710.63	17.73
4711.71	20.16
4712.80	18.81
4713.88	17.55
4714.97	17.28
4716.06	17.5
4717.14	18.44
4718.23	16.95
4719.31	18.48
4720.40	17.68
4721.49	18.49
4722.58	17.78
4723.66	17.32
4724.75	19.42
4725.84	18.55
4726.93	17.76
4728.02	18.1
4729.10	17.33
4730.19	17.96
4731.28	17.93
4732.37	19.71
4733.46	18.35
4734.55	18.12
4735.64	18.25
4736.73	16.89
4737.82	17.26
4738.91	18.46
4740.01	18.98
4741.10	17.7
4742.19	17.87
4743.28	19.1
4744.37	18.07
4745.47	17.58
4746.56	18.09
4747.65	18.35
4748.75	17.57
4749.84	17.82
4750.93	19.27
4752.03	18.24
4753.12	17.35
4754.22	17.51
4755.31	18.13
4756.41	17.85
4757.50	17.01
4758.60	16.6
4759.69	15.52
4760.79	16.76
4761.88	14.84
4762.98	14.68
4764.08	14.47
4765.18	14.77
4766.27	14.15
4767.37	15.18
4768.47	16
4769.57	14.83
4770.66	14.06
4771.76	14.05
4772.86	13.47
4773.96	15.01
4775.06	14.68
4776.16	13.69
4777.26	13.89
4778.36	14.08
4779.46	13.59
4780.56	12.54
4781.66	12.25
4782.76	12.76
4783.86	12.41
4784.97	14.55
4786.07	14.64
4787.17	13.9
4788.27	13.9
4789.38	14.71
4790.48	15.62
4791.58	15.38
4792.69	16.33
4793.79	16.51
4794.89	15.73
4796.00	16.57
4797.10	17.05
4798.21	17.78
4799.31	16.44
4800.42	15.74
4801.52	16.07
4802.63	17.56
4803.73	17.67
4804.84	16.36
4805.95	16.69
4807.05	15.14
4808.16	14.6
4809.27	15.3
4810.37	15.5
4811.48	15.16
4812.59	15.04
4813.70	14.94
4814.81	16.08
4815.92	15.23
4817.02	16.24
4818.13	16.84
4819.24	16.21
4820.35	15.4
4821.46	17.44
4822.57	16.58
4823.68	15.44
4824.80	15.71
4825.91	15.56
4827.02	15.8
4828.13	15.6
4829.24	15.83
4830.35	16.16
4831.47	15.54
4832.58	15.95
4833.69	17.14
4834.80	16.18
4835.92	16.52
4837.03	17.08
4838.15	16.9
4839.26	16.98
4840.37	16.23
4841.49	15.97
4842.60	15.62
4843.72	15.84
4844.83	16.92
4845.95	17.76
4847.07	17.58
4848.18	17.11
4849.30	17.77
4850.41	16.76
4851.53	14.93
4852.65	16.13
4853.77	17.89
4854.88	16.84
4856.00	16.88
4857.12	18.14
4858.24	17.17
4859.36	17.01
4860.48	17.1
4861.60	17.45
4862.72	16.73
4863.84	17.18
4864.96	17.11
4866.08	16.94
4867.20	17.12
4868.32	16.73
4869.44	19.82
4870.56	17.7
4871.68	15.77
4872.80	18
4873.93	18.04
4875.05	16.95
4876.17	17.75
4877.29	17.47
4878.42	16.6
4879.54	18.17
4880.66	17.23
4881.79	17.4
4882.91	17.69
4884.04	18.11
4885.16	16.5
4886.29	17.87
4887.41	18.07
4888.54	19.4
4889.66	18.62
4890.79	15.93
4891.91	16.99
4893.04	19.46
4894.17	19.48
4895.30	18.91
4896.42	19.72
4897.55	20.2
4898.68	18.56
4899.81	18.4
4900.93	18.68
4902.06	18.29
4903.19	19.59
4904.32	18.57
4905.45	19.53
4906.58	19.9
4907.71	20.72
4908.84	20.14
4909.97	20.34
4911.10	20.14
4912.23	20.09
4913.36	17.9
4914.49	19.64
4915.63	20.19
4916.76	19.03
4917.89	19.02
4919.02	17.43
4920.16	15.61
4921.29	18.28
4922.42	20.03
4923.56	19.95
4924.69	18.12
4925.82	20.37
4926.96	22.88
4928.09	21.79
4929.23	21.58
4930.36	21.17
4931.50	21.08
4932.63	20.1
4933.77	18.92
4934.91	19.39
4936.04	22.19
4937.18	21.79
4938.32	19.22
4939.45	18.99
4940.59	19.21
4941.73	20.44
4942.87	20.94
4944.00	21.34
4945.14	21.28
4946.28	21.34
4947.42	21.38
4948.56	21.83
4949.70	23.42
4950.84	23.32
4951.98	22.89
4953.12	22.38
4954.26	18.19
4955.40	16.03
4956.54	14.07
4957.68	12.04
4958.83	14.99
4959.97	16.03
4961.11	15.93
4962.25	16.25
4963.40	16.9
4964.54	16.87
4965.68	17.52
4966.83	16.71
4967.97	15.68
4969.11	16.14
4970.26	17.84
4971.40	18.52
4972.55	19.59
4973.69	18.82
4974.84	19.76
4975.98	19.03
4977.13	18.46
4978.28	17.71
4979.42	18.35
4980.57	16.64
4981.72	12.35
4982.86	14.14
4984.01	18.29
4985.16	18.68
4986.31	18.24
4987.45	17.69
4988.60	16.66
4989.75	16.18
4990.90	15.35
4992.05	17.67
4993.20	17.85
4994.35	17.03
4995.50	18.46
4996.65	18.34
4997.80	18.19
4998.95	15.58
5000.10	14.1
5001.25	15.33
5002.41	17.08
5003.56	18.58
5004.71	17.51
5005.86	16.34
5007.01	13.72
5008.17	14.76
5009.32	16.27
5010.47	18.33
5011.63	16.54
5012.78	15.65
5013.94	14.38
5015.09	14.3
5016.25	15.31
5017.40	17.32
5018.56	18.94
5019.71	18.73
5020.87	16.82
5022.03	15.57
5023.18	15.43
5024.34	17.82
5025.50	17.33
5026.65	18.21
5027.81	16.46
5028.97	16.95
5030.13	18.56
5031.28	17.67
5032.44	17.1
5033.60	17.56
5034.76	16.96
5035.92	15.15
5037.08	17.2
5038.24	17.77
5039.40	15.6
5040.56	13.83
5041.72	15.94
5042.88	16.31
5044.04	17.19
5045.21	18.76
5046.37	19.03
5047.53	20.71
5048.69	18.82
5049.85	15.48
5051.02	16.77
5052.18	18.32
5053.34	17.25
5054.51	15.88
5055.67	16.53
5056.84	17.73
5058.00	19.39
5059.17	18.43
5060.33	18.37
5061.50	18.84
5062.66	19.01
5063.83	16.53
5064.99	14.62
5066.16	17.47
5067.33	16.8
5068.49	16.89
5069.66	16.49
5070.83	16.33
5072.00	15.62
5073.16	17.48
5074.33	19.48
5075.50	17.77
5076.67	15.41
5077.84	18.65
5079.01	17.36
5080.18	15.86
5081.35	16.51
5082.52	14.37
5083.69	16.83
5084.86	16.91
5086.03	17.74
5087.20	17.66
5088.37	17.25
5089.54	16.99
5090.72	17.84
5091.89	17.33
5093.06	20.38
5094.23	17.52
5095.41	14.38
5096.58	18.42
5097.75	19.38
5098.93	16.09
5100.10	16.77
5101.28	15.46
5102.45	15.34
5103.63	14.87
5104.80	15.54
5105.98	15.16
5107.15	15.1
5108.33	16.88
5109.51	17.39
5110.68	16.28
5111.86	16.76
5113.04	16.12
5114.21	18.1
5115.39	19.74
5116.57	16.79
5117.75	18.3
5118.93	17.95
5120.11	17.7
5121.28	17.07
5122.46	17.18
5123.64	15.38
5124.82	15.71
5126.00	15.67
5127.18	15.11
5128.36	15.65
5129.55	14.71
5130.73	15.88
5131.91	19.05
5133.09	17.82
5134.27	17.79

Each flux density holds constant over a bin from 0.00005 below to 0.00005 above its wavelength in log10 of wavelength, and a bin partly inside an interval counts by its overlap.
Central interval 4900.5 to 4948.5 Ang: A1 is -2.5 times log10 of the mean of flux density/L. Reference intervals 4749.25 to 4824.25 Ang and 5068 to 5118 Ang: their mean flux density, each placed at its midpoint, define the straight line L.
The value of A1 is -0.228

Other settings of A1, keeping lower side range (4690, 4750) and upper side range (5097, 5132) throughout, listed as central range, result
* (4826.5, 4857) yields 0.07 mag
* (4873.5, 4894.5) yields -0.02 mag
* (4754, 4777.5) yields 0.17 mag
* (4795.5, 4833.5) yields 0.11 mag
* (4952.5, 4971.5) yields 0.04 mag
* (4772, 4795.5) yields 0.24 mag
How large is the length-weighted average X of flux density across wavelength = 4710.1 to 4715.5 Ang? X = 18.3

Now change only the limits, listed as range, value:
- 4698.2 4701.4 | 18.5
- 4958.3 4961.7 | 15.7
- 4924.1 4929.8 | 21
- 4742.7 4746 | 18.2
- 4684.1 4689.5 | 17.7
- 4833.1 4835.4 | 16.6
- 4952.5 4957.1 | 17.7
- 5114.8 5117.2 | 18.2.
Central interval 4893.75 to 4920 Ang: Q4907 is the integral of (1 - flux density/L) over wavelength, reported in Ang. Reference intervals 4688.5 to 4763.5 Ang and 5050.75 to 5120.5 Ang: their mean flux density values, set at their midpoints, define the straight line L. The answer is -2.66 Ang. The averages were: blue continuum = 17.9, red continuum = 17.1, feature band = 19.3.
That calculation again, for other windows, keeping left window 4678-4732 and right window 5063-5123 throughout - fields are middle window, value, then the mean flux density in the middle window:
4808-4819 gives 1.31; 15.6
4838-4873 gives 1.09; 17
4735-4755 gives -0.22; 18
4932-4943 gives -1.75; 20.1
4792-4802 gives 0.70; 16.5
